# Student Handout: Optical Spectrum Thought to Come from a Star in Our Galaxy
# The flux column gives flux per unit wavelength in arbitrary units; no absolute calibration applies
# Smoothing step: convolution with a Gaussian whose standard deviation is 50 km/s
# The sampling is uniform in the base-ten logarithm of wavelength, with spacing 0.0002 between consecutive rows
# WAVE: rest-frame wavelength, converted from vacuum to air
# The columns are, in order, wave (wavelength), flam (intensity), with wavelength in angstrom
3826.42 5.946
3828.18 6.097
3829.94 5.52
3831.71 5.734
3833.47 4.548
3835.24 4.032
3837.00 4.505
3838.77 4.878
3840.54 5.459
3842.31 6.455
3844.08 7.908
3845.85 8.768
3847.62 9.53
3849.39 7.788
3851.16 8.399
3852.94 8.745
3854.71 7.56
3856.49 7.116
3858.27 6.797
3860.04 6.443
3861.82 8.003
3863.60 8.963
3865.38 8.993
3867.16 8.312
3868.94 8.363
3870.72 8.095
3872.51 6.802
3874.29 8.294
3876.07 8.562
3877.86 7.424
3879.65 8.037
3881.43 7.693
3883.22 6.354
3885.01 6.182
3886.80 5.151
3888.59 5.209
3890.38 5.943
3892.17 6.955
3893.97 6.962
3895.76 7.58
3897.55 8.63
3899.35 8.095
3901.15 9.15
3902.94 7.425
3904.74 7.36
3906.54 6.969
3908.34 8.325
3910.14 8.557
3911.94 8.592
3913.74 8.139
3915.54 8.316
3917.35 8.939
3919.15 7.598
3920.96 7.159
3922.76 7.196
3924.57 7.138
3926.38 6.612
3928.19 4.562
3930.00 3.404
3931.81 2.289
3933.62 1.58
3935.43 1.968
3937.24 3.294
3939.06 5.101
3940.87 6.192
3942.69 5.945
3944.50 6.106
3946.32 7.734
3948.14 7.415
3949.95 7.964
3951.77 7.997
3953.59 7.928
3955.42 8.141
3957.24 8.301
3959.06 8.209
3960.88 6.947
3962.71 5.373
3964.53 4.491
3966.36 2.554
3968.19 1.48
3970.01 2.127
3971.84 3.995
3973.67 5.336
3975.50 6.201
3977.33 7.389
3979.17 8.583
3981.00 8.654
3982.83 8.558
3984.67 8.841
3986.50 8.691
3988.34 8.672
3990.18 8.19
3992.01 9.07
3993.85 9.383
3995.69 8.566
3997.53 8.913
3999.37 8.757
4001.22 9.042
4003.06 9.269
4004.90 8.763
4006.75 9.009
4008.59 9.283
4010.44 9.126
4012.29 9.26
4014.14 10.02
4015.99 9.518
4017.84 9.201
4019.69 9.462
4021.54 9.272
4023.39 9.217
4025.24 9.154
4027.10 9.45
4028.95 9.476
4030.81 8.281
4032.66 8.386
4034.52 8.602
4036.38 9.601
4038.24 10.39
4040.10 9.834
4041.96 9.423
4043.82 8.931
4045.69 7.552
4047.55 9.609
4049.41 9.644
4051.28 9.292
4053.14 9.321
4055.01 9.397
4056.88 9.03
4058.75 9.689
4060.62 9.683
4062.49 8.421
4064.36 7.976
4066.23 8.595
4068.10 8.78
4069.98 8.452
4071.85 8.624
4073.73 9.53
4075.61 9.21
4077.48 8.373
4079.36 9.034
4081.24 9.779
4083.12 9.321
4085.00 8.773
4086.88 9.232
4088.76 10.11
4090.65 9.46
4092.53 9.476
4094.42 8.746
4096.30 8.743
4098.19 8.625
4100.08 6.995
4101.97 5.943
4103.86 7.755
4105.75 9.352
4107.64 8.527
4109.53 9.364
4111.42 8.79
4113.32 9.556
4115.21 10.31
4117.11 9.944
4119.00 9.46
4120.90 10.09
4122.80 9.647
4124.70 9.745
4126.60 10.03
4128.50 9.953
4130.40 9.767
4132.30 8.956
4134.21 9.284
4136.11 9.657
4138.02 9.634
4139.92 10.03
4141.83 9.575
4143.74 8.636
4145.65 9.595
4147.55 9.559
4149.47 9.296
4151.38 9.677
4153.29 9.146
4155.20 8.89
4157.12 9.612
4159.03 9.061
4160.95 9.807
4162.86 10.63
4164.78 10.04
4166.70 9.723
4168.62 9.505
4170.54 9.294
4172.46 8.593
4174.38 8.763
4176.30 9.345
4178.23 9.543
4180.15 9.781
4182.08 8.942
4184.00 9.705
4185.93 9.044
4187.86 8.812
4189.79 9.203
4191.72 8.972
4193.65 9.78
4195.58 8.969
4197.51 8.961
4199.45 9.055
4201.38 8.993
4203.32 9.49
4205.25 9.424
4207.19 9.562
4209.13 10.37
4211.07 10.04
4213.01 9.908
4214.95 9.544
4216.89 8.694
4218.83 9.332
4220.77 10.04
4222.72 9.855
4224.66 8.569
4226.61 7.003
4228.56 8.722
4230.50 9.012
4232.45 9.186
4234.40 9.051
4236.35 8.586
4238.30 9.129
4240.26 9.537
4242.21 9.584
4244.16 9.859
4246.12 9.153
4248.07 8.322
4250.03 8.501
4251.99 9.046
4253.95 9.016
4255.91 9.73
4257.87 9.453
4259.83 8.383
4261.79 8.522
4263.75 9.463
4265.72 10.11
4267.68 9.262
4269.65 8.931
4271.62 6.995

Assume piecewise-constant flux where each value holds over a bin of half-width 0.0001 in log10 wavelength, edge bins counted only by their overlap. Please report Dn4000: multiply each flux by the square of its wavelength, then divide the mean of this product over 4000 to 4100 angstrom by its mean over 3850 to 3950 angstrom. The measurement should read 1.4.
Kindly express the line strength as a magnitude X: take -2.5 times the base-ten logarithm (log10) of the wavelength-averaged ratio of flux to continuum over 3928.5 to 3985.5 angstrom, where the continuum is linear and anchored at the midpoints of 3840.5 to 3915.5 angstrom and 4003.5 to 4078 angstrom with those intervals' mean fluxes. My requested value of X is 0.40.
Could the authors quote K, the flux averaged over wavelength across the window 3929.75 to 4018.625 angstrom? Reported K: 7.03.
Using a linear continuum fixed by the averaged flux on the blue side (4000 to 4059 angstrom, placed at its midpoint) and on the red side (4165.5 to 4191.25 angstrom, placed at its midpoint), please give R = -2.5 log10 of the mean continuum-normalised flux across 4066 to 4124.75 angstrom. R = 0.03 mag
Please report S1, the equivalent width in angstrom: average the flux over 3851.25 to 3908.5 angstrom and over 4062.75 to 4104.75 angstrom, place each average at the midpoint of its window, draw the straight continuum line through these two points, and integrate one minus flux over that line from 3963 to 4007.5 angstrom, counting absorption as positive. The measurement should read 4.9 angstrom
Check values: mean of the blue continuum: 7.52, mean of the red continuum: 8.7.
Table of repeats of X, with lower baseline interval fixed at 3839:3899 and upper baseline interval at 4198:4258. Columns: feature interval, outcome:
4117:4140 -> -0.113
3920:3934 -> 0.448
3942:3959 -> 0.044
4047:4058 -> -0.125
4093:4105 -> 0.092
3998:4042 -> -0.128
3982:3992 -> -0.077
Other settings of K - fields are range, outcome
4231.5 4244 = 9.22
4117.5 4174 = 9.54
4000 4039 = 9.22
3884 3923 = 7.48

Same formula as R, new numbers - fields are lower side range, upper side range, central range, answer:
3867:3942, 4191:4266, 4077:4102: -0.092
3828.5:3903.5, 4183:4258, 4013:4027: -0.168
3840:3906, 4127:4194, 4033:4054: -0.073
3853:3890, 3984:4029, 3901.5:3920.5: -0.016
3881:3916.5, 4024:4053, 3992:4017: -0.048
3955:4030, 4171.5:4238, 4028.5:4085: -0.096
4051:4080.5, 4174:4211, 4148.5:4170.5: -0.039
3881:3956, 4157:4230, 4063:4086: -0.089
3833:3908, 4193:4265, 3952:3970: 0.310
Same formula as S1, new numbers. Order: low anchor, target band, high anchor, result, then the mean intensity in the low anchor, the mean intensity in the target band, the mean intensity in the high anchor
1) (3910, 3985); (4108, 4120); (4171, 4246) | -2.0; 6.22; 9.52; 9.24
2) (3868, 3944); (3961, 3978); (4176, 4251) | 6.6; 6.71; 4.41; 9.22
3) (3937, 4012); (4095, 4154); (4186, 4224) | -3.7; 7.27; 9.21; 9.41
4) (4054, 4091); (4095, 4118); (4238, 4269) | 1.1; 9.07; 8.66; 9.19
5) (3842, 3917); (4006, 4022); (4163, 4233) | -1.9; 7.71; 9.36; 9.29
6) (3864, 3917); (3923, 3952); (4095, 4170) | 9.7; 7.63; 5.31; 9.3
